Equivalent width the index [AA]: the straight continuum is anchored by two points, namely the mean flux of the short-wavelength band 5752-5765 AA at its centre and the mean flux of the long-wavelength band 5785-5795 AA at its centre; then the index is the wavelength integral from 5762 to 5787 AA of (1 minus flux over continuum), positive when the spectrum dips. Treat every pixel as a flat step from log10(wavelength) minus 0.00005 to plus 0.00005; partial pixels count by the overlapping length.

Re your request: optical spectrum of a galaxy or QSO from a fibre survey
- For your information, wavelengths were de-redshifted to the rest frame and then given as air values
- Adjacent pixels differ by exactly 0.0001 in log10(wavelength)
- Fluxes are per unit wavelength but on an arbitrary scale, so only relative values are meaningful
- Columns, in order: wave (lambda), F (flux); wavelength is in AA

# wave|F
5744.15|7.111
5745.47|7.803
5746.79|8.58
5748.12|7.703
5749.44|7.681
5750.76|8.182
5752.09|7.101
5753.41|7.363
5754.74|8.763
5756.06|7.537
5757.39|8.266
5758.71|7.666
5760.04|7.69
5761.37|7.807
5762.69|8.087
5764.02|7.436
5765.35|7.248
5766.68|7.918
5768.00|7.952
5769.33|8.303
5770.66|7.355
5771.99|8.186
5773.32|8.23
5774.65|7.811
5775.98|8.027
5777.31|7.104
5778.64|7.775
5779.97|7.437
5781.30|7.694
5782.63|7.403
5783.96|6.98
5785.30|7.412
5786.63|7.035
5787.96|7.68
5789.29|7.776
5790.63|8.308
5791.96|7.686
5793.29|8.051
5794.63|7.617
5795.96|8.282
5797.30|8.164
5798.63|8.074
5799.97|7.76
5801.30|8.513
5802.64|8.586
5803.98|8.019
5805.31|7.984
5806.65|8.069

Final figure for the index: 0.3 AA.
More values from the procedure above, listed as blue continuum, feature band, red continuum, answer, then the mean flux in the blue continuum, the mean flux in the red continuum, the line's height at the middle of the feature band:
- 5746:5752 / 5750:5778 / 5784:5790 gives -0.3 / 7.94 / 7.42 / 7.73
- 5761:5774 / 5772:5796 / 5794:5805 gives 0.9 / 7.85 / 8.13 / 7.99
